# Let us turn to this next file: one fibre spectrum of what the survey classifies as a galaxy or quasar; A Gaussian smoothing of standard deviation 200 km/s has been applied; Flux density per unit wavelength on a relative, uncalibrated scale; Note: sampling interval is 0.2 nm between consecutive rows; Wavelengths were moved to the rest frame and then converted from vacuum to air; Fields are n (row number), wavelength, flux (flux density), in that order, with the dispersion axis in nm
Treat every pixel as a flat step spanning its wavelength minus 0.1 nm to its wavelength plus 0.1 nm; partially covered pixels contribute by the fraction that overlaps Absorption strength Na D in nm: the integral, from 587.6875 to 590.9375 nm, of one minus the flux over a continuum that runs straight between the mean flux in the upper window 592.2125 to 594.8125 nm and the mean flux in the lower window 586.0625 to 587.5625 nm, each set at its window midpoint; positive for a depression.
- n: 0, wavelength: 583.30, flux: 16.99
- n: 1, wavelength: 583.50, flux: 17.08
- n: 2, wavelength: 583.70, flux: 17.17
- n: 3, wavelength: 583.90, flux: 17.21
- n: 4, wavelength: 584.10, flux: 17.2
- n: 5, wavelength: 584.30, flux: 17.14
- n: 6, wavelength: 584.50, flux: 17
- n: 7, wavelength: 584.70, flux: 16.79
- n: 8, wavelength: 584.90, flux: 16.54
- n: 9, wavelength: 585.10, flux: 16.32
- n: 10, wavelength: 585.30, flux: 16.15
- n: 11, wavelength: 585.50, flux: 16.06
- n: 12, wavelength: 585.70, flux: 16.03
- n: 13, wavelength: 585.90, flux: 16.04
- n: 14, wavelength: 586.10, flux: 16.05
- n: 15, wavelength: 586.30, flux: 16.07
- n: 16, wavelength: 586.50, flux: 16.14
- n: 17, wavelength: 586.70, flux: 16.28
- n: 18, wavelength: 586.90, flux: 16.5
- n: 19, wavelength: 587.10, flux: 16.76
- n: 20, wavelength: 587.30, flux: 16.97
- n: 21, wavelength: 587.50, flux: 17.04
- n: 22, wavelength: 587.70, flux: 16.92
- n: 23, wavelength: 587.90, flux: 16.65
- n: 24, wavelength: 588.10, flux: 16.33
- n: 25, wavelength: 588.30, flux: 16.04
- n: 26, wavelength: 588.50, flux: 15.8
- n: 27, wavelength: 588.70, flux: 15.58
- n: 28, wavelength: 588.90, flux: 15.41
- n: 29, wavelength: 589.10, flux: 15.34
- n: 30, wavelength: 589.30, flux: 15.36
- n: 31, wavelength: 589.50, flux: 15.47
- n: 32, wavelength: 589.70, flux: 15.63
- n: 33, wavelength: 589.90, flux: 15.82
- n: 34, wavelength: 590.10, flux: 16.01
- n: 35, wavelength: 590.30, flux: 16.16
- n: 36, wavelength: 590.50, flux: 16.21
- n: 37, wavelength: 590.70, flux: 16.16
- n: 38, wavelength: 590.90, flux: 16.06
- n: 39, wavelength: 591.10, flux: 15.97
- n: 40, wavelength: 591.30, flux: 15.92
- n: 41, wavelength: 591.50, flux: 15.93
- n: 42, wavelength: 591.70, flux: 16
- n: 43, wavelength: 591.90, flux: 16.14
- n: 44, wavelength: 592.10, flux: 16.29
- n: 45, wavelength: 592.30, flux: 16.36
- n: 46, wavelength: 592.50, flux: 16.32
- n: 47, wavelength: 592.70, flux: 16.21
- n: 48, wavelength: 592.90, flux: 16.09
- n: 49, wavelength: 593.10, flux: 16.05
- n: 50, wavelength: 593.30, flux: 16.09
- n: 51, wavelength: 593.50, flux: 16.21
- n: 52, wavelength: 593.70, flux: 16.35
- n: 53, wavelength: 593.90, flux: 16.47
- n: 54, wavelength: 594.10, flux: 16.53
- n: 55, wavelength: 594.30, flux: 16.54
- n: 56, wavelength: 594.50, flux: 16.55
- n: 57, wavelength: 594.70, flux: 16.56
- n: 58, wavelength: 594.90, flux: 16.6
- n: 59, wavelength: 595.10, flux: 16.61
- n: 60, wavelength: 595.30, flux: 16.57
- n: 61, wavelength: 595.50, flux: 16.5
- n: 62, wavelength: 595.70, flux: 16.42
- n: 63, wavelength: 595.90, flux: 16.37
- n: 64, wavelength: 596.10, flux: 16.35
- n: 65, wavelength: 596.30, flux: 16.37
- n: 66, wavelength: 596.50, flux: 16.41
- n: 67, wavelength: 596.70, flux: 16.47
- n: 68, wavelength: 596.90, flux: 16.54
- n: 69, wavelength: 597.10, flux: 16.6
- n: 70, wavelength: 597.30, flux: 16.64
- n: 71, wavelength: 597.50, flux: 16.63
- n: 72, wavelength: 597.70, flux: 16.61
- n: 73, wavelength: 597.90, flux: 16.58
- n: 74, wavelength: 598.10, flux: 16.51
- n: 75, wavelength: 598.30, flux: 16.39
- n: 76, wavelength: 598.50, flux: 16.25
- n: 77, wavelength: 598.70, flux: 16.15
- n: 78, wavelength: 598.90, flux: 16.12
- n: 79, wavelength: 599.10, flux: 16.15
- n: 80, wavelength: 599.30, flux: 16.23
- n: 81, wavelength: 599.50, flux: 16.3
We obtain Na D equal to 0.10 nm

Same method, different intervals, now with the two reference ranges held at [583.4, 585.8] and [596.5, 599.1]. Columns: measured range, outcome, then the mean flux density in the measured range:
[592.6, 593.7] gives 0.03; 16.2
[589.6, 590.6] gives 0.04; 16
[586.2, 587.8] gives 0.01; 16.6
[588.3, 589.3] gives 0.06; 15.6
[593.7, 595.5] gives 0.00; 16.5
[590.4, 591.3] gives 0.03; 16.1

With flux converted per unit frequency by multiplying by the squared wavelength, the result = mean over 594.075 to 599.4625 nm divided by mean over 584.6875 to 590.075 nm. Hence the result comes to 1.05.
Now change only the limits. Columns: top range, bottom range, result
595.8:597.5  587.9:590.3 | 1.07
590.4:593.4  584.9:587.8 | 1.00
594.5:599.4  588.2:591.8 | 1.06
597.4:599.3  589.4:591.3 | 1.05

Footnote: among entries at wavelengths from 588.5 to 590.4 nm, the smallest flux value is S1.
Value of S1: 15.34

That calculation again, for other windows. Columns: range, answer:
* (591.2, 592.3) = 15.92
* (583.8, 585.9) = 16.03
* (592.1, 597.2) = 16.05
